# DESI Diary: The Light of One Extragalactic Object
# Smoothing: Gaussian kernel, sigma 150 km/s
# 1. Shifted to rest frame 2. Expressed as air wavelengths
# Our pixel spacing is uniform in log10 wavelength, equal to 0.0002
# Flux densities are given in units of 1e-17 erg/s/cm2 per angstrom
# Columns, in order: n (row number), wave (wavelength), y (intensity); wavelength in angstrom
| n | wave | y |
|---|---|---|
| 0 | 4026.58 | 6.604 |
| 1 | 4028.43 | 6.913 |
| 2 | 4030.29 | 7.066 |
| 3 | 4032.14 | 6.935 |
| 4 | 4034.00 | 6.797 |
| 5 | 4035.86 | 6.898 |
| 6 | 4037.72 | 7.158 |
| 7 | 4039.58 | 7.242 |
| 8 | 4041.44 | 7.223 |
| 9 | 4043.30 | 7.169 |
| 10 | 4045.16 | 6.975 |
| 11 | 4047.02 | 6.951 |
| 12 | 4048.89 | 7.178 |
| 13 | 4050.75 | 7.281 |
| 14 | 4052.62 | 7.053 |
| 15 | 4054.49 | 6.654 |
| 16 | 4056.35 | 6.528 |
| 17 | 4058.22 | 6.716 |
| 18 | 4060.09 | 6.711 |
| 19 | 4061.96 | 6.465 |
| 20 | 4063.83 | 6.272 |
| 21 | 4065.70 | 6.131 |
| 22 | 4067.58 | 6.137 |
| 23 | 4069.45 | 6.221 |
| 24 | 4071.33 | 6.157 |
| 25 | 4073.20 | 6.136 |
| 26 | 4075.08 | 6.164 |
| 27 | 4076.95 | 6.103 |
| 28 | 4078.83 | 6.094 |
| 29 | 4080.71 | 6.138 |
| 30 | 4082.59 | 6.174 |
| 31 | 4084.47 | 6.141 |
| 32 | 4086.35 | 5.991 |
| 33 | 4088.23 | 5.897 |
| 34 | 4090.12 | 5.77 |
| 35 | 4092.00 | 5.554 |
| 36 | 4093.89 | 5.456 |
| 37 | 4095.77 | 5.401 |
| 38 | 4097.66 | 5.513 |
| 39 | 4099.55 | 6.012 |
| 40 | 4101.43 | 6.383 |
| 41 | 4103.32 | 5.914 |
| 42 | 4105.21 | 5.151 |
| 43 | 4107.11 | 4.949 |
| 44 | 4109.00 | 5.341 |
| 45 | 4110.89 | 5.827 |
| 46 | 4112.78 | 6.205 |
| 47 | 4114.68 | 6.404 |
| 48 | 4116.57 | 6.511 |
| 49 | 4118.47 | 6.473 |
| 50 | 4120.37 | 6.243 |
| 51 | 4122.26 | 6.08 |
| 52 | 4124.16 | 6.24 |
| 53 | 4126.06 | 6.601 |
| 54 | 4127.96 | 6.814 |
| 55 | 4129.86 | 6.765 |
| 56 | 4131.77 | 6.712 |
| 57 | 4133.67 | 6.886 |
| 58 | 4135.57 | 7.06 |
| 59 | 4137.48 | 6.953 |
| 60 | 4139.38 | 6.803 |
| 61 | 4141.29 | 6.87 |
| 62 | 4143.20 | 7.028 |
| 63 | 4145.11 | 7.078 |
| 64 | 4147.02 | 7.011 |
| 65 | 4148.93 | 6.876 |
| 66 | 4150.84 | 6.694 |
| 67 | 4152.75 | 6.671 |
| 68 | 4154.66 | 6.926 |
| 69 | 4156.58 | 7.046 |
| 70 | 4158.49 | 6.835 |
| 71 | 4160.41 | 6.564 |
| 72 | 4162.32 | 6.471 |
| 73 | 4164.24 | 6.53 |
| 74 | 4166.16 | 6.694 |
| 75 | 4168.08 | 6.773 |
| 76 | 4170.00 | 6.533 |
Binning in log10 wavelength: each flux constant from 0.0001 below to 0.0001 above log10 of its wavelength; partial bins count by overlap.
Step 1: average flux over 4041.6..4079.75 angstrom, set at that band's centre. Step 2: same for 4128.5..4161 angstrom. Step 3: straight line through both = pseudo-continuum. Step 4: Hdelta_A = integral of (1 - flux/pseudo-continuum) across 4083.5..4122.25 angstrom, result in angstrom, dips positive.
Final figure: 4.95 angstrom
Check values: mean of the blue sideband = 6.57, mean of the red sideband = 6.87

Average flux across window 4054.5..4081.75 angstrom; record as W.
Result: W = 6.3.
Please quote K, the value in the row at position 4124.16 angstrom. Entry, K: 6.24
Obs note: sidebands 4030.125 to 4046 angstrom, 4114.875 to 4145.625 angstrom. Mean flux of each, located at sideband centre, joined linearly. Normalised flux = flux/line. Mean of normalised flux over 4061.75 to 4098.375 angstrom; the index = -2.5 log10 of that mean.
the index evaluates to 0.15 mag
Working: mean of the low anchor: 7.05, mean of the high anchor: 6.68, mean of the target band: 5.99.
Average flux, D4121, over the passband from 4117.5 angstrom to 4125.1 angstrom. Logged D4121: 6.26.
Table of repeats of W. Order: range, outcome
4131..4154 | 6.89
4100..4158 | 6.48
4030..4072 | 6.78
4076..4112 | 5.78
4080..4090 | 6.04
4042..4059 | 6.96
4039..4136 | 6.3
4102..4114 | 5.61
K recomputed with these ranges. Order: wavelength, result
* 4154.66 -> 6.926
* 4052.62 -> 7.053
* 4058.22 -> 6.716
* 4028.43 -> 6.913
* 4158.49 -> 6.835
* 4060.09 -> 6.711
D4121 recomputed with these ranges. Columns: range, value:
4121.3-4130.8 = 6.51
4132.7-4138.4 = 6.97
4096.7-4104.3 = 5.95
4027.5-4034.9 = 6.93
